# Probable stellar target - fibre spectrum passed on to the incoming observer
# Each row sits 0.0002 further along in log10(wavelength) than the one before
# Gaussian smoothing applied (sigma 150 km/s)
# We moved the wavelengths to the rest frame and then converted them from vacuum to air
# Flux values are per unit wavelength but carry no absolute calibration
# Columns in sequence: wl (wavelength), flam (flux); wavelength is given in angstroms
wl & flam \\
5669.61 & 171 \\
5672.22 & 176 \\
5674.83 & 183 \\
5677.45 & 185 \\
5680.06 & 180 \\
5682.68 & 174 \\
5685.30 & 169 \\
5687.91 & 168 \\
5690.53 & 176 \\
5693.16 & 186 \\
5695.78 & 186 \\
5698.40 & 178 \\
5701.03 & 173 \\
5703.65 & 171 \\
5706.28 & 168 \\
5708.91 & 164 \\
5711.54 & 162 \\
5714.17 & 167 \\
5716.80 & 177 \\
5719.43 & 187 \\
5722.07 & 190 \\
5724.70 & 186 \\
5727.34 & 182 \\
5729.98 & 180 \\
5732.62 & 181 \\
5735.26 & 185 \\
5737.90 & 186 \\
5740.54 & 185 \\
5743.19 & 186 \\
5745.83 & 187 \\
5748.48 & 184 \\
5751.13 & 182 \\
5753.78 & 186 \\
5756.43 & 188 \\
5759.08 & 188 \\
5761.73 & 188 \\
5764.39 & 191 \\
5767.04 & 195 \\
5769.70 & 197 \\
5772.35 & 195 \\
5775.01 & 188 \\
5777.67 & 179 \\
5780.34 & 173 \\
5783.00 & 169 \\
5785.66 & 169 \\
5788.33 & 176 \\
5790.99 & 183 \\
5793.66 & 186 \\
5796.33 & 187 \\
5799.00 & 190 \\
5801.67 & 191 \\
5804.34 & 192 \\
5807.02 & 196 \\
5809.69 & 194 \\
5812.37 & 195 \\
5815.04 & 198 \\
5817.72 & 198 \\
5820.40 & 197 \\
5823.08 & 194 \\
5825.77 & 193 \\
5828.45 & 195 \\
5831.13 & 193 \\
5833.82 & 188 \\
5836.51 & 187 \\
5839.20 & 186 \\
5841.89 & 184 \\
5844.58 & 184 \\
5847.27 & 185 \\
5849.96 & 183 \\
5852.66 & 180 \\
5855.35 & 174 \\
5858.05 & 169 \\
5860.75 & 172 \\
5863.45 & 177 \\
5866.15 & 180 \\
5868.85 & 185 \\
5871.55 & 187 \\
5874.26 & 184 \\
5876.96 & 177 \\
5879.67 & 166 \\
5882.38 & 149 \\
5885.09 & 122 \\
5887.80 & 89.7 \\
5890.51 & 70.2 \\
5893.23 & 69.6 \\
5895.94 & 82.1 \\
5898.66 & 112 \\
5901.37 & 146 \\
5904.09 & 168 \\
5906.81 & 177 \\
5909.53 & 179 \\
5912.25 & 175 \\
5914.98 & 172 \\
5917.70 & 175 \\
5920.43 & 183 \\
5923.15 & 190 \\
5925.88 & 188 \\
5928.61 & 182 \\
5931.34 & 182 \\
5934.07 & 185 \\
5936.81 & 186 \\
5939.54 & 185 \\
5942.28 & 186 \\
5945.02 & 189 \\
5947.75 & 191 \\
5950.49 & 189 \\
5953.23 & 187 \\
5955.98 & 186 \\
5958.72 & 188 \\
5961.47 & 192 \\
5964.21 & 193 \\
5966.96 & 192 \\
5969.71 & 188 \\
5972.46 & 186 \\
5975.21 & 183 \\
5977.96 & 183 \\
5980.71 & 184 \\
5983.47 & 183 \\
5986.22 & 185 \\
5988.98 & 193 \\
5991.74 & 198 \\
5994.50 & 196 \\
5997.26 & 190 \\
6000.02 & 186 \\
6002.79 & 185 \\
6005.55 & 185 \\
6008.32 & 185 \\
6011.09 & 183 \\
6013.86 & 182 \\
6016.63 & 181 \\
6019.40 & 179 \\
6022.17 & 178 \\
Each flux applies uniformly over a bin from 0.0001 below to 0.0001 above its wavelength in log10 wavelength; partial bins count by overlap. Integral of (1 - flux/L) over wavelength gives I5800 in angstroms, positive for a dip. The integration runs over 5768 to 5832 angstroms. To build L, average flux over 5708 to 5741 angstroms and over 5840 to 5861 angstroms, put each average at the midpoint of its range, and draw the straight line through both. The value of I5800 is -3.3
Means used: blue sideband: 179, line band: 189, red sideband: 179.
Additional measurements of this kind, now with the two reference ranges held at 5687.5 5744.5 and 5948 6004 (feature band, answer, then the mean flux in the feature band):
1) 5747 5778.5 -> -1.4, 189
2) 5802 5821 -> -1.4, 195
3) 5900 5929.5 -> 1.6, 176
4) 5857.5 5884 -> 1.5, 174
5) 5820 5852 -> -1.0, 189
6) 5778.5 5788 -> 0.5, 171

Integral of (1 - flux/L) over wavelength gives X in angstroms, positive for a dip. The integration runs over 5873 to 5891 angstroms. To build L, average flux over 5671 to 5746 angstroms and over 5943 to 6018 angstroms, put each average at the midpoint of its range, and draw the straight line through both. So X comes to 4.3 angstroms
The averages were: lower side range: 178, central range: 140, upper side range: 187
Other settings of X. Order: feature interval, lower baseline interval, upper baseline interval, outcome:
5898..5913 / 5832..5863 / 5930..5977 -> 1.9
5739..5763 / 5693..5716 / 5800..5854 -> -0.9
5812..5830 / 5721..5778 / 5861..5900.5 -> -3.8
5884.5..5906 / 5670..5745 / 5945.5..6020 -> 8.8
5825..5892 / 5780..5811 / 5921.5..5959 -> 5.5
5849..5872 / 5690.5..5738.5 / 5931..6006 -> 0.7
